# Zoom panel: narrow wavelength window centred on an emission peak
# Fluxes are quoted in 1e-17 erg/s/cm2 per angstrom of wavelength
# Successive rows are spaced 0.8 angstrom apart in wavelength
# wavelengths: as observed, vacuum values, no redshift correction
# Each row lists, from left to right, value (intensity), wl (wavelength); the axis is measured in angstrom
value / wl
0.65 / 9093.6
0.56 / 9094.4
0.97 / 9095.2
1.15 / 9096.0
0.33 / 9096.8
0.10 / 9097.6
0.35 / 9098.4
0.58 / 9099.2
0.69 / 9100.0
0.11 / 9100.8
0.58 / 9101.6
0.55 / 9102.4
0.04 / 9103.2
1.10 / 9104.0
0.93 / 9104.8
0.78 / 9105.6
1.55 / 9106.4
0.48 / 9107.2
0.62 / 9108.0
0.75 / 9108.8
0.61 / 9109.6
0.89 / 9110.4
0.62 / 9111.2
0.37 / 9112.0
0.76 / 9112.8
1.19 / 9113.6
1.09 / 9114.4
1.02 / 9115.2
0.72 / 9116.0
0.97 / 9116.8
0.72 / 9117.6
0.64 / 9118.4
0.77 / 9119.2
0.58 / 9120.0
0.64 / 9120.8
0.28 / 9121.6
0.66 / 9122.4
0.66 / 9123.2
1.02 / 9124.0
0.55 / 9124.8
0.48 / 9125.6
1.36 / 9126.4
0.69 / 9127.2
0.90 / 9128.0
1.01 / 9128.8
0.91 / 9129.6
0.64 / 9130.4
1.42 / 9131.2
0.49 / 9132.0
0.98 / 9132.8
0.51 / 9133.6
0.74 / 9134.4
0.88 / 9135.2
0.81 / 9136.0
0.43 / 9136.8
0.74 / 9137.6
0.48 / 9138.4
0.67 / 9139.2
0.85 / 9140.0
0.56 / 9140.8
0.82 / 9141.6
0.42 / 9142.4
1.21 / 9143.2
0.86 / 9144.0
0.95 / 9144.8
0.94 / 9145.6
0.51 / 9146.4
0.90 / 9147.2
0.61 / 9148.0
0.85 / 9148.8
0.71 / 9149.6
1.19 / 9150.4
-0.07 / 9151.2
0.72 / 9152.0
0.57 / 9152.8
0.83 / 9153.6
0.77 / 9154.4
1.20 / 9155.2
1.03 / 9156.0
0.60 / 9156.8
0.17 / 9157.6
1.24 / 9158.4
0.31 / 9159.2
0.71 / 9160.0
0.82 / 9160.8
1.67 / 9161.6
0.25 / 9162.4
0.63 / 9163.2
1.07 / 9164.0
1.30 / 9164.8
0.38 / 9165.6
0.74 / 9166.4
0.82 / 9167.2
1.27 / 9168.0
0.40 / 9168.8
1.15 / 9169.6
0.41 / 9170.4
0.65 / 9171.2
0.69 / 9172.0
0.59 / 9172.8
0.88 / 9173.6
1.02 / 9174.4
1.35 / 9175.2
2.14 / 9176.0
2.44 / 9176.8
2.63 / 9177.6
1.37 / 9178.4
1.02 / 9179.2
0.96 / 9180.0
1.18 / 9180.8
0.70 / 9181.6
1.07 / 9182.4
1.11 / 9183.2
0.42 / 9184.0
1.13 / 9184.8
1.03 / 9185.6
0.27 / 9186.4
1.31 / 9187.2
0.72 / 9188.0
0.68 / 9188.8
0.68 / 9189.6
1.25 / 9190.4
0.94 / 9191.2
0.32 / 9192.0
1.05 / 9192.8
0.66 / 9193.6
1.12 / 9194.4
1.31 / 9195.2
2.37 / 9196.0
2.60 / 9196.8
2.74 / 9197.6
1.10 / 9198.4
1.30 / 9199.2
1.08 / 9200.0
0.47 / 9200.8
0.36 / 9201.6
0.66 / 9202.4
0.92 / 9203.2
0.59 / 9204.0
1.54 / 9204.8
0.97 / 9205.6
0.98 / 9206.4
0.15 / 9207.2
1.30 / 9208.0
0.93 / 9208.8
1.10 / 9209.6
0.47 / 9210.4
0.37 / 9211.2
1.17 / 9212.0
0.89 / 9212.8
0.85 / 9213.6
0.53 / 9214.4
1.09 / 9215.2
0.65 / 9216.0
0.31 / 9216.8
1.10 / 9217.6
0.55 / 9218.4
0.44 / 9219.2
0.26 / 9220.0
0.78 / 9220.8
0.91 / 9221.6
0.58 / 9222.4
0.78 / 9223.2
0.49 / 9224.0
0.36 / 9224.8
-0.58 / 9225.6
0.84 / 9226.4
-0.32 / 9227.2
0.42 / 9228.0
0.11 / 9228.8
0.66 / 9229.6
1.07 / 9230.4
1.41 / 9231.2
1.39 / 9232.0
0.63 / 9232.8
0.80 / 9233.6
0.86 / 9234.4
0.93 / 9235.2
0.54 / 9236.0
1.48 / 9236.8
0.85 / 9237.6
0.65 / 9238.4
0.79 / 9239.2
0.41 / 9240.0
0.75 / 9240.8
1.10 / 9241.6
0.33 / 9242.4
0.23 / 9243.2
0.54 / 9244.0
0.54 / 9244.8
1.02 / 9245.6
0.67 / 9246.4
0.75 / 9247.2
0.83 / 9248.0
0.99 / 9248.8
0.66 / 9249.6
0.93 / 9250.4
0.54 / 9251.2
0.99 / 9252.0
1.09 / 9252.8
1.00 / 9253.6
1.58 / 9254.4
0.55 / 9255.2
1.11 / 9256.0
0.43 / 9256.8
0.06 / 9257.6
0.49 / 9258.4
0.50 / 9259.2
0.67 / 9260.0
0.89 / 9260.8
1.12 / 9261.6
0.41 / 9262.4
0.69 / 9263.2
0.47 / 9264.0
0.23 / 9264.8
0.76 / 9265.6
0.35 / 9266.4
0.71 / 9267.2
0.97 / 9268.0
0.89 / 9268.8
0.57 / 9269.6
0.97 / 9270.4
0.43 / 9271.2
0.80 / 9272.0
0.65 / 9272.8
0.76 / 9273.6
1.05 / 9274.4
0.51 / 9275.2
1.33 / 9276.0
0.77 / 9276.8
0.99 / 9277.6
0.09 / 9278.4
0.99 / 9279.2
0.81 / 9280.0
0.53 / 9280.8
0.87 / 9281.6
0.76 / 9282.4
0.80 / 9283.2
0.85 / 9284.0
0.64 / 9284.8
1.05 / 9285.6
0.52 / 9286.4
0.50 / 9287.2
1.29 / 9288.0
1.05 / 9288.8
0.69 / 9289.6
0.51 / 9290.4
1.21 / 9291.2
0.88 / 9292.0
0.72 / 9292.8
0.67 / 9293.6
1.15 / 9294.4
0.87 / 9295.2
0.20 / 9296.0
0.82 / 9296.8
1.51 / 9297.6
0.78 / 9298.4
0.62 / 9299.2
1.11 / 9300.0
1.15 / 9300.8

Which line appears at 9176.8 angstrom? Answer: [S II] 6716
